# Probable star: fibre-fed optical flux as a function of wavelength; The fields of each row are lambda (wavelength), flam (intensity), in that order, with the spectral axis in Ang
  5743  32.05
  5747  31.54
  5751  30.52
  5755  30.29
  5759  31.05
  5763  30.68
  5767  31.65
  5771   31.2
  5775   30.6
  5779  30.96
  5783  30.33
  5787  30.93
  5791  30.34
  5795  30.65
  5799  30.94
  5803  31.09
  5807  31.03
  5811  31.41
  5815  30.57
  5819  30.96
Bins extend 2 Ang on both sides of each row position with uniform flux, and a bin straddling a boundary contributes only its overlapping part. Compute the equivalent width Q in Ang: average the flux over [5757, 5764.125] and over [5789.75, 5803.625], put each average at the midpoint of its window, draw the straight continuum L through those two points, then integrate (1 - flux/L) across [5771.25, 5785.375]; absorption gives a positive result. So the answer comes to 0.0 Ang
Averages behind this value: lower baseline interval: 30.9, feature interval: 30.7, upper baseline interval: 30.7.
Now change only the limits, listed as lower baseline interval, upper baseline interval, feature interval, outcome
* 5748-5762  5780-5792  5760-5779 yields -0.2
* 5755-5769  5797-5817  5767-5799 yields 0.2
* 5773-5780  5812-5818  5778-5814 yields -0.1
